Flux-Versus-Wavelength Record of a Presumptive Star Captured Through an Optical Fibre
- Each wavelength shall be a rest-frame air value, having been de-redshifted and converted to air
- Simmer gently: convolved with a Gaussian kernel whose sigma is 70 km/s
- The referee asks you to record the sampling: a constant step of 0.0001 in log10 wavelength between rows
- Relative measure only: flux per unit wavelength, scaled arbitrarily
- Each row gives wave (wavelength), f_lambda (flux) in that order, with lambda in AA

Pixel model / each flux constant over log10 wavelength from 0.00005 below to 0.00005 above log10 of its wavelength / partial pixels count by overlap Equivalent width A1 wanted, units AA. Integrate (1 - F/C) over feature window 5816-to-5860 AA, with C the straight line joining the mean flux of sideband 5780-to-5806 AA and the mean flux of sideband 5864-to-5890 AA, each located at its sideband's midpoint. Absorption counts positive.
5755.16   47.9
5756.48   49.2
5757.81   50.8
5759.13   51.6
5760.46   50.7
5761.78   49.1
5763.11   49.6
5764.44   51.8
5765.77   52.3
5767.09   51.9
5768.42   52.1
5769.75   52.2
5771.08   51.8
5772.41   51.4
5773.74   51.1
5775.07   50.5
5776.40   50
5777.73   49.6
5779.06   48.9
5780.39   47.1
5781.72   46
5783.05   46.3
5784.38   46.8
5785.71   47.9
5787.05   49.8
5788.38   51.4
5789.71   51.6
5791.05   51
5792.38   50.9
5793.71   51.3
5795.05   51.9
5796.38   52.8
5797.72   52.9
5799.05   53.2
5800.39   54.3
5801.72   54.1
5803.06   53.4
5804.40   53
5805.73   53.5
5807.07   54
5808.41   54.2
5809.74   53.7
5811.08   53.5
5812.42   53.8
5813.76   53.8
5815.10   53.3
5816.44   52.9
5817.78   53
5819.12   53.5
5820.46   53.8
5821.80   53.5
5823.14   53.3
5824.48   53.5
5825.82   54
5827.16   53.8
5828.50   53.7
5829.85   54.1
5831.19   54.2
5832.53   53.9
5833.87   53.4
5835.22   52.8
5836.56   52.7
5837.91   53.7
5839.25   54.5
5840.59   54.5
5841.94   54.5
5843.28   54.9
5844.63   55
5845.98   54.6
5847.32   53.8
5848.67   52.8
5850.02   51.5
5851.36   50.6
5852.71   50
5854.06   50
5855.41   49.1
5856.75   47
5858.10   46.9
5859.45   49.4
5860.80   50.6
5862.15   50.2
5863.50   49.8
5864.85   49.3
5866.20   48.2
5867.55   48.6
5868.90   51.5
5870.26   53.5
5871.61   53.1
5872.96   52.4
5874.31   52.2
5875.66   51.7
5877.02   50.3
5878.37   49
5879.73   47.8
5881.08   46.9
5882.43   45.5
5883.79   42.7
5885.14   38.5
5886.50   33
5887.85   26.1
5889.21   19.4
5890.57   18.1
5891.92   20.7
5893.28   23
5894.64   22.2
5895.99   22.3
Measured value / -4.45 AA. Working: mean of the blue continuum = 51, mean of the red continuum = 45.1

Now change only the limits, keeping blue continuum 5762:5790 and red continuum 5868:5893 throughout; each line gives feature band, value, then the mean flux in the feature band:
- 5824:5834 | -1.8 AA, 53.9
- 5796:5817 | -2.7 AA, 53.5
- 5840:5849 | -2.0 AA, 54.3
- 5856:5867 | -1.5 AA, 49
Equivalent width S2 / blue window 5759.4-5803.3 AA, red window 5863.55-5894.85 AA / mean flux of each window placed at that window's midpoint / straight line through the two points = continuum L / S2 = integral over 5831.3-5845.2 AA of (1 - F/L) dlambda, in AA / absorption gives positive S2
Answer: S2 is -2.6 AA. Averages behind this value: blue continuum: 50.8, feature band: 54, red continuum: 41.5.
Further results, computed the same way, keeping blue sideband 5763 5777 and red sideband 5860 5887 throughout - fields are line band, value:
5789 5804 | -0.56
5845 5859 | -0.49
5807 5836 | -2.18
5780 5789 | 0.54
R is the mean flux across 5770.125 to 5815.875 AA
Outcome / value 51.4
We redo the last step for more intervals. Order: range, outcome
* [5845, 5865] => 50.5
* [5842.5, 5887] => 49.5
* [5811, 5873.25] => 52.3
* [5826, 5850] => 53.9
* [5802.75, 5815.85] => 53.6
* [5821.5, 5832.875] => 53.8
